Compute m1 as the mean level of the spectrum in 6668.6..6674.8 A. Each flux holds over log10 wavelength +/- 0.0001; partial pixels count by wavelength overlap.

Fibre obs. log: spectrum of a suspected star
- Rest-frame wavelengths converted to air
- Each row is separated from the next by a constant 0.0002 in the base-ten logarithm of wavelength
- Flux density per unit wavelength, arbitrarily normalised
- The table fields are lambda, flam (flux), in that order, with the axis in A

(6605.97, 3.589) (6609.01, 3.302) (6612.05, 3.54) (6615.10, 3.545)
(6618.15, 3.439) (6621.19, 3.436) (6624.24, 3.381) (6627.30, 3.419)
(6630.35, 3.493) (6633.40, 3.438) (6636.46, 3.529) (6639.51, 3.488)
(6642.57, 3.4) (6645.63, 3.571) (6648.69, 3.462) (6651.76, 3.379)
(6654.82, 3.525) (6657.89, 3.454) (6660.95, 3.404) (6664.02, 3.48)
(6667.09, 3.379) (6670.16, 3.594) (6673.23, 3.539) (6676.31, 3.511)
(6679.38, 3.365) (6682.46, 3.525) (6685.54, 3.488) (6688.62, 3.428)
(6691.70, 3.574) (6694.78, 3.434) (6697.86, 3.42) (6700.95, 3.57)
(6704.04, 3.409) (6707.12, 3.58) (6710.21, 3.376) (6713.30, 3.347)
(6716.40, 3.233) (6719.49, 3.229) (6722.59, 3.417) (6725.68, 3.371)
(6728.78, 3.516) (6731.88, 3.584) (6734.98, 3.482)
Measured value 3.56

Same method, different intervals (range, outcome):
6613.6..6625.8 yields 3.45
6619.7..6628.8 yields 3.41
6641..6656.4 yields 3.47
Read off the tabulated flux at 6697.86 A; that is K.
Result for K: 3.42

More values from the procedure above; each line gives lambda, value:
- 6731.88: 3.584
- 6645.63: 3.571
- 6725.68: 3.371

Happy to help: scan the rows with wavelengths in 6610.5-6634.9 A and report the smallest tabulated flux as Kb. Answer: 3.381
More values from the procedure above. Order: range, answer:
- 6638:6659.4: 3.379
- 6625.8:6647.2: 3.4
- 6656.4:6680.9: 3.365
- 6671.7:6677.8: 3.511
